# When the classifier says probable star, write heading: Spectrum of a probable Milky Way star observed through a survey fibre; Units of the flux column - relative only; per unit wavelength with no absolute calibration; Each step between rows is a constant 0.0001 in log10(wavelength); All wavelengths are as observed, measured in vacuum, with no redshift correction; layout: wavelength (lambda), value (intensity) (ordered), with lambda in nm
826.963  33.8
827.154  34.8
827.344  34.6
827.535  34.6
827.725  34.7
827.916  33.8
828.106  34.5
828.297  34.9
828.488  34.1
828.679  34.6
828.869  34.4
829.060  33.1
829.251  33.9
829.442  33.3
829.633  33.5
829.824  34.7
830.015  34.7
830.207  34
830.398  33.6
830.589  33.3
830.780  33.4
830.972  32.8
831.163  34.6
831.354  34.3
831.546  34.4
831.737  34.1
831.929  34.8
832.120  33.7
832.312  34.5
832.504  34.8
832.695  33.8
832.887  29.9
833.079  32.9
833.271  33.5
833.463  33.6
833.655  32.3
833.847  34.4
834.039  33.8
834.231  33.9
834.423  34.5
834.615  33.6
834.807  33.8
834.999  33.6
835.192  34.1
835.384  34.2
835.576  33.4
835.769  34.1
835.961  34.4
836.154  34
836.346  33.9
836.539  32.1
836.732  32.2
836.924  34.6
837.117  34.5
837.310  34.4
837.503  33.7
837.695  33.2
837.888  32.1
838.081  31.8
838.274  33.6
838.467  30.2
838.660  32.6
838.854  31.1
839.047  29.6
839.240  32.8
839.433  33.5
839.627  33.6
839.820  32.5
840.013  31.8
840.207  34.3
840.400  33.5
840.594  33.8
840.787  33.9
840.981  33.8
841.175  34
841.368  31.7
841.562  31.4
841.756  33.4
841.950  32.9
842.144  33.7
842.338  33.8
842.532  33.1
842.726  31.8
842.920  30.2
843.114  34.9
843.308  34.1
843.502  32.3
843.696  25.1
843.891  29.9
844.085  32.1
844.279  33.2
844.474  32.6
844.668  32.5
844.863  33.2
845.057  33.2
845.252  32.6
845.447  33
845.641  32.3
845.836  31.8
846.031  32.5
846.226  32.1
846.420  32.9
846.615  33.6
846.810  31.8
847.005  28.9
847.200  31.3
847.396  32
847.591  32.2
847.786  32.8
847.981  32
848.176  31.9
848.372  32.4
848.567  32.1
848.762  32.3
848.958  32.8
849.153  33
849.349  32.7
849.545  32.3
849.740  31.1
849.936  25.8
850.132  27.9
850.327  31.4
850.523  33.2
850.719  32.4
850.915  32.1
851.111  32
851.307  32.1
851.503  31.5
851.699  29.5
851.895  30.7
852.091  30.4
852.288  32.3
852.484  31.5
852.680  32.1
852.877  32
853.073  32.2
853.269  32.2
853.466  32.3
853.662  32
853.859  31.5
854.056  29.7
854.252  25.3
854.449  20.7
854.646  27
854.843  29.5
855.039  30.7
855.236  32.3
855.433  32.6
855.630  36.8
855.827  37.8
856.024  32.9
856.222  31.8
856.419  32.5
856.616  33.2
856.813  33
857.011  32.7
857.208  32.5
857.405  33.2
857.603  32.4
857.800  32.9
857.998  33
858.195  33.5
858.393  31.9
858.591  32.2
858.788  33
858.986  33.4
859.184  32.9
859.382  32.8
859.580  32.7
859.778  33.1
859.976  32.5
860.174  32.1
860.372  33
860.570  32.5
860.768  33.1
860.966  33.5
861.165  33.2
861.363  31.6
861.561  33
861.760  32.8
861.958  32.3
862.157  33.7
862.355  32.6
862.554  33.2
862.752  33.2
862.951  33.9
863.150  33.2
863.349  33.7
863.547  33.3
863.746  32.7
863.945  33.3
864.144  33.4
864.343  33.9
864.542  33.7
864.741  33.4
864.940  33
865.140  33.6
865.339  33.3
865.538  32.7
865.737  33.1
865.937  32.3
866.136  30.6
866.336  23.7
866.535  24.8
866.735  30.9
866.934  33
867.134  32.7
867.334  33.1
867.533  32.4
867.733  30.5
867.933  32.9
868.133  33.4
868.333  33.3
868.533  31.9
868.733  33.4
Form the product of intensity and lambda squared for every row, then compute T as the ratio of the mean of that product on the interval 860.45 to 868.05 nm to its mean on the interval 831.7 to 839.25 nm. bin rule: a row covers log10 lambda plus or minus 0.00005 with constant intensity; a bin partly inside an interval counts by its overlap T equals 1.0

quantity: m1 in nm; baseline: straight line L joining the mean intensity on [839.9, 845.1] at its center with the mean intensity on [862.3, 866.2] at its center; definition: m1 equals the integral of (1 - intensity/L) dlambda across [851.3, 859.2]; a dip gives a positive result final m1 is 0.28 nm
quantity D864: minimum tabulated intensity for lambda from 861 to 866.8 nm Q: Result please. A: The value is 23.7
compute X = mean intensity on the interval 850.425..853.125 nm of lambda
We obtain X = 31.7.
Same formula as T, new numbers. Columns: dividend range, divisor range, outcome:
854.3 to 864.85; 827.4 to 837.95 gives 1.03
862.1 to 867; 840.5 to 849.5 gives 1.04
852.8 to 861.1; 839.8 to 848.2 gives 1.02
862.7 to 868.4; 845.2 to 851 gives 1.06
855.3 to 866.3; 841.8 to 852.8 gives 1.07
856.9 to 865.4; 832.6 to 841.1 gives 1.05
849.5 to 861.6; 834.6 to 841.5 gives 1.00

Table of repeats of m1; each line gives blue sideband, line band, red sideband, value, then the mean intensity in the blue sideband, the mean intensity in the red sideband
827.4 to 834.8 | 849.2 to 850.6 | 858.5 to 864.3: 0.11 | 33.9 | 33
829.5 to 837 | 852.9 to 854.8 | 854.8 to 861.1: 0.21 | 33.7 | 32.9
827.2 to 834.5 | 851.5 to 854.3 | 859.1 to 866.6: 0.16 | 33.9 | 32.5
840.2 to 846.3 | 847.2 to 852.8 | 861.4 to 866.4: 0.18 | 32.6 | 32.8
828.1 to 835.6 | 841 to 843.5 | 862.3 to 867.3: 0.03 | 33.8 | 32.3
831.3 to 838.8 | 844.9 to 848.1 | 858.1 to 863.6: 0.10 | 33.5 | 32.9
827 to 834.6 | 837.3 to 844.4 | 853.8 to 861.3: 0.16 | 33.9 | 32.1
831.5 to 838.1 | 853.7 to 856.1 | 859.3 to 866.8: 0.16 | 33.6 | 32.5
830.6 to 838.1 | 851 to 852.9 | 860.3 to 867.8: 0.09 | 33.6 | 32.4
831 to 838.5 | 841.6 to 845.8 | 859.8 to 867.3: 0.11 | 33.6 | 32.5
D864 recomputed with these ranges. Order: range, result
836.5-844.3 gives 25.1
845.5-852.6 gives 25.8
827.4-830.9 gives 33.1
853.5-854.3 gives 25.3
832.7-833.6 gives 29.9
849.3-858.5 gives 20.7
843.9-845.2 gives 32.1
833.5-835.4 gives 32.3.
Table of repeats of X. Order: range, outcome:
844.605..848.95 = 32.3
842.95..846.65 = 32.3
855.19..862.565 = 33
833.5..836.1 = 33.9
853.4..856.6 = 31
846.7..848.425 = 31.7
